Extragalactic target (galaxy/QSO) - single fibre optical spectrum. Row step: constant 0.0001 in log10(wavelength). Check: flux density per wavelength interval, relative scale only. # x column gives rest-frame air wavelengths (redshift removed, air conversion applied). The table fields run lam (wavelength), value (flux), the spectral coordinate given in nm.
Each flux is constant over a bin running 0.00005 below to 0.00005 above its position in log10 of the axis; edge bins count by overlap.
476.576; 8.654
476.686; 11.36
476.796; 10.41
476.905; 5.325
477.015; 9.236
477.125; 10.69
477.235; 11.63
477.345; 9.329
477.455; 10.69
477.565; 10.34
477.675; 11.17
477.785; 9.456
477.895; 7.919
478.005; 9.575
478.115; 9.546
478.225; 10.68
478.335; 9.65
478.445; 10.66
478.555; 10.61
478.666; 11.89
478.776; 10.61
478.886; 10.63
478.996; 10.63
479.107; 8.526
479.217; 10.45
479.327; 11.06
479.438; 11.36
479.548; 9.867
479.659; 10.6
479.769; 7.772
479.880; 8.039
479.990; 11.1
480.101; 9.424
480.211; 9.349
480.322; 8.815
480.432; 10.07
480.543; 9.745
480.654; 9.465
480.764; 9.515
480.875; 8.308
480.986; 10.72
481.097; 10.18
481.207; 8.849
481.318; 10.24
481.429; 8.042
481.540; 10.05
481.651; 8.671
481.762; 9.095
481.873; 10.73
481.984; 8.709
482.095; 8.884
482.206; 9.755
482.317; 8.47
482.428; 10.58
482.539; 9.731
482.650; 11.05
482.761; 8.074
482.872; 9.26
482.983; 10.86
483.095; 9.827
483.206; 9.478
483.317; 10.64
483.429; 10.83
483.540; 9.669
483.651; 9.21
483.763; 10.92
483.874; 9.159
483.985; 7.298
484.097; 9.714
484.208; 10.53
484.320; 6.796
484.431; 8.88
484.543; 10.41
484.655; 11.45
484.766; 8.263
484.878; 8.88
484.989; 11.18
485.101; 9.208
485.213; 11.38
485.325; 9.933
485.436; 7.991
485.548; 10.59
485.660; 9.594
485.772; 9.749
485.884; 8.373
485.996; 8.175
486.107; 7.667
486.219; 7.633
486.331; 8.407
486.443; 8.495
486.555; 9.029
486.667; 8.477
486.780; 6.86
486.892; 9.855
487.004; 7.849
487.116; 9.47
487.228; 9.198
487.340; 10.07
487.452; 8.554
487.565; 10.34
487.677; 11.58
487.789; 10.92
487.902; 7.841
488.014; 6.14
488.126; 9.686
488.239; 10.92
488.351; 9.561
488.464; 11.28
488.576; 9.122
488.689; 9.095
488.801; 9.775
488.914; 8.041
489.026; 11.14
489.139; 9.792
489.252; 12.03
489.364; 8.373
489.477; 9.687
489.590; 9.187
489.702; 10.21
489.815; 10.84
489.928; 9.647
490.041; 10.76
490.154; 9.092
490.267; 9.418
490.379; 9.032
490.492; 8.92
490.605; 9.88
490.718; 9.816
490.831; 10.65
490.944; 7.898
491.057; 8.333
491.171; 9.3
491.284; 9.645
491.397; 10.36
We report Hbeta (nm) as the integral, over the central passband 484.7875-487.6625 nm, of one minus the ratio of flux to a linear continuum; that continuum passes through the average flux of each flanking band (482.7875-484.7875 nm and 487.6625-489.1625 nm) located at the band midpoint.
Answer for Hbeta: 0.15 nm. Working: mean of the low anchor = 9.62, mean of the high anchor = 9.58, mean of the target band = 9.1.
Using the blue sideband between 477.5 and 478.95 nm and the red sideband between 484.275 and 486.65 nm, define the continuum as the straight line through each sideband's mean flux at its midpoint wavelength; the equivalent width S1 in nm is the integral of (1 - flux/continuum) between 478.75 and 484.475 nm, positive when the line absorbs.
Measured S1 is 0.06 nm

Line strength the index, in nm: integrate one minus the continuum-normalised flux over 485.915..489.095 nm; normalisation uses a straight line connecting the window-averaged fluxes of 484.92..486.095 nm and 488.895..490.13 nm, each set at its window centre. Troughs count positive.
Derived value 0.22 nm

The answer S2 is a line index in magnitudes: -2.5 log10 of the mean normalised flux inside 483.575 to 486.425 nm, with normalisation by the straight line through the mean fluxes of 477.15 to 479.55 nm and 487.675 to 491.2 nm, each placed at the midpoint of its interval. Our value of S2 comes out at 0.07 mag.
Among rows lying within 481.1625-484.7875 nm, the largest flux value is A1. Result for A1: 11.45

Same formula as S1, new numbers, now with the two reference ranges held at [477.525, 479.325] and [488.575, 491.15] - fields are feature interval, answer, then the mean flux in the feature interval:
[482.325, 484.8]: 0.066 nm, 9.66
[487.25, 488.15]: 0.031 nm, 9.38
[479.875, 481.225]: 0.066 nm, 9.58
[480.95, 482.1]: 0.063 nm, 9.47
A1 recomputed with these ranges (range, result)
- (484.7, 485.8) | 11.38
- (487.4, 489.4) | 12.03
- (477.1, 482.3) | 11.89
